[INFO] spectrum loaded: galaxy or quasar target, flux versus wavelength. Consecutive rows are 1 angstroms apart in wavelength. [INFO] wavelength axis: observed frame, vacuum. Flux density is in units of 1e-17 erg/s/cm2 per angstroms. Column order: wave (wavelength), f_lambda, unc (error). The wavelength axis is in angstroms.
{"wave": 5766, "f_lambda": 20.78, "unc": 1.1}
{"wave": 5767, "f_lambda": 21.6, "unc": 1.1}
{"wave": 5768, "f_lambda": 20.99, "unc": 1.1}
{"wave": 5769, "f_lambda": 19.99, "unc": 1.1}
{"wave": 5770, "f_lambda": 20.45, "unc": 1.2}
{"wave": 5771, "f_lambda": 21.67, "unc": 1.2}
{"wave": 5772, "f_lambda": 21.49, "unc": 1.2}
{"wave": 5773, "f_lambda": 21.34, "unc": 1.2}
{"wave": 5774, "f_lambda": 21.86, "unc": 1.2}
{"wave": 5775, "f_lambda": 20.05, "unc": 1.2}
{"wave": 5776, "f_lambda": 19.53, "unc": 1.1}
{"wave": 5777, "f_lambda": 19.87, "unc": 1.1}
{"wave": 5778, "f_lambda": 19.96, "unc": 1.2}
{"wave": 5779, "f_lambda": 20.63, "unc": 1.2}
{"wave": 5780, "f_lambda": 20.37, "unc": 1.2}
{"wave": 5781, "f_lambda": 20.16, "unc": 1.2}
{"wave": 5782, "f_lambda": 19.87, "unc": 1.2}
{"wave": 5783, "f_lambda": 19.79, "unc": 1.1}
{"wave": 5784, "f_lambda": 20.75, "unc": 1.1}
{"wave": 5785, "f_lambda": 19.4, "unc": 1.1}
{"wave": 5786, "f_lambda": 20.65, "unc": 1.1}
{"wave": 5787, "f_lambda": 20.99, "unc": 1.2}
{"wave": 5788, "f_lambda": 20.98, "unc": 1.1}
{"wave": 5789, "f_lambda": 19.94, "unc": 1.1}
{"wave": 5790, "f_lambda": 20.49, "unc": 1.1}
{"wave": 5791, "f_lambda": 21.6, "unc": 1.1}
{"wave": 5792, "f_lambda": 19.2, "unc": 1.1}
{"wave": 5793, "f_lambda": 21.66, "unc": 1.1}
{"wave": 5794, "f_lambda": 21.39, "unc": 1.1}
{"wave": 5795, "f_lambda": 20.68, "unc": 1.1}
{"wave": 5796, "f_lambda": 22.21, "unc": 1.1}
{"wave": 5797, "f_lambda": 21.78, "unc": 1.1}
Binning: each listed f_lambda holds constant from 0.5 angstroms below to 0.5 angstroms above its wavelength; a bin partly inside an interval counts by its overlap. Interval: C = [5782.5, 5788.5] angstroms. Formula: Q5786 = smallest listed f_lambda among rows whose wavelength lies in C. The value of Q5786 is 19.4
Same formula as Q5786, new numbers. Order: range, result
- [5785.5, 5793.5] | 19.2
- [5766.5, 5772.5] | 19.99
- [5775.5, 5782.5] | 19.53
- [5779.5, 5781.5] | 20.16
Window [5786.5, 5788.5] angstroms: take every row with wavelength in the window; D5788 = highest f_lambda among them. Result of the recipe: 20.99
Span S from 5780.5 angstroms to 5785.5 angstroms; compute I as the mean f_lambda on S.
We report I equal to 20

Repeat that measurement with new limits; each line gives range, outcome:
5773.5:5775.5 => 21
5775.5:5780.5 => 20.1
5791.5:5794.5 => 20.8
